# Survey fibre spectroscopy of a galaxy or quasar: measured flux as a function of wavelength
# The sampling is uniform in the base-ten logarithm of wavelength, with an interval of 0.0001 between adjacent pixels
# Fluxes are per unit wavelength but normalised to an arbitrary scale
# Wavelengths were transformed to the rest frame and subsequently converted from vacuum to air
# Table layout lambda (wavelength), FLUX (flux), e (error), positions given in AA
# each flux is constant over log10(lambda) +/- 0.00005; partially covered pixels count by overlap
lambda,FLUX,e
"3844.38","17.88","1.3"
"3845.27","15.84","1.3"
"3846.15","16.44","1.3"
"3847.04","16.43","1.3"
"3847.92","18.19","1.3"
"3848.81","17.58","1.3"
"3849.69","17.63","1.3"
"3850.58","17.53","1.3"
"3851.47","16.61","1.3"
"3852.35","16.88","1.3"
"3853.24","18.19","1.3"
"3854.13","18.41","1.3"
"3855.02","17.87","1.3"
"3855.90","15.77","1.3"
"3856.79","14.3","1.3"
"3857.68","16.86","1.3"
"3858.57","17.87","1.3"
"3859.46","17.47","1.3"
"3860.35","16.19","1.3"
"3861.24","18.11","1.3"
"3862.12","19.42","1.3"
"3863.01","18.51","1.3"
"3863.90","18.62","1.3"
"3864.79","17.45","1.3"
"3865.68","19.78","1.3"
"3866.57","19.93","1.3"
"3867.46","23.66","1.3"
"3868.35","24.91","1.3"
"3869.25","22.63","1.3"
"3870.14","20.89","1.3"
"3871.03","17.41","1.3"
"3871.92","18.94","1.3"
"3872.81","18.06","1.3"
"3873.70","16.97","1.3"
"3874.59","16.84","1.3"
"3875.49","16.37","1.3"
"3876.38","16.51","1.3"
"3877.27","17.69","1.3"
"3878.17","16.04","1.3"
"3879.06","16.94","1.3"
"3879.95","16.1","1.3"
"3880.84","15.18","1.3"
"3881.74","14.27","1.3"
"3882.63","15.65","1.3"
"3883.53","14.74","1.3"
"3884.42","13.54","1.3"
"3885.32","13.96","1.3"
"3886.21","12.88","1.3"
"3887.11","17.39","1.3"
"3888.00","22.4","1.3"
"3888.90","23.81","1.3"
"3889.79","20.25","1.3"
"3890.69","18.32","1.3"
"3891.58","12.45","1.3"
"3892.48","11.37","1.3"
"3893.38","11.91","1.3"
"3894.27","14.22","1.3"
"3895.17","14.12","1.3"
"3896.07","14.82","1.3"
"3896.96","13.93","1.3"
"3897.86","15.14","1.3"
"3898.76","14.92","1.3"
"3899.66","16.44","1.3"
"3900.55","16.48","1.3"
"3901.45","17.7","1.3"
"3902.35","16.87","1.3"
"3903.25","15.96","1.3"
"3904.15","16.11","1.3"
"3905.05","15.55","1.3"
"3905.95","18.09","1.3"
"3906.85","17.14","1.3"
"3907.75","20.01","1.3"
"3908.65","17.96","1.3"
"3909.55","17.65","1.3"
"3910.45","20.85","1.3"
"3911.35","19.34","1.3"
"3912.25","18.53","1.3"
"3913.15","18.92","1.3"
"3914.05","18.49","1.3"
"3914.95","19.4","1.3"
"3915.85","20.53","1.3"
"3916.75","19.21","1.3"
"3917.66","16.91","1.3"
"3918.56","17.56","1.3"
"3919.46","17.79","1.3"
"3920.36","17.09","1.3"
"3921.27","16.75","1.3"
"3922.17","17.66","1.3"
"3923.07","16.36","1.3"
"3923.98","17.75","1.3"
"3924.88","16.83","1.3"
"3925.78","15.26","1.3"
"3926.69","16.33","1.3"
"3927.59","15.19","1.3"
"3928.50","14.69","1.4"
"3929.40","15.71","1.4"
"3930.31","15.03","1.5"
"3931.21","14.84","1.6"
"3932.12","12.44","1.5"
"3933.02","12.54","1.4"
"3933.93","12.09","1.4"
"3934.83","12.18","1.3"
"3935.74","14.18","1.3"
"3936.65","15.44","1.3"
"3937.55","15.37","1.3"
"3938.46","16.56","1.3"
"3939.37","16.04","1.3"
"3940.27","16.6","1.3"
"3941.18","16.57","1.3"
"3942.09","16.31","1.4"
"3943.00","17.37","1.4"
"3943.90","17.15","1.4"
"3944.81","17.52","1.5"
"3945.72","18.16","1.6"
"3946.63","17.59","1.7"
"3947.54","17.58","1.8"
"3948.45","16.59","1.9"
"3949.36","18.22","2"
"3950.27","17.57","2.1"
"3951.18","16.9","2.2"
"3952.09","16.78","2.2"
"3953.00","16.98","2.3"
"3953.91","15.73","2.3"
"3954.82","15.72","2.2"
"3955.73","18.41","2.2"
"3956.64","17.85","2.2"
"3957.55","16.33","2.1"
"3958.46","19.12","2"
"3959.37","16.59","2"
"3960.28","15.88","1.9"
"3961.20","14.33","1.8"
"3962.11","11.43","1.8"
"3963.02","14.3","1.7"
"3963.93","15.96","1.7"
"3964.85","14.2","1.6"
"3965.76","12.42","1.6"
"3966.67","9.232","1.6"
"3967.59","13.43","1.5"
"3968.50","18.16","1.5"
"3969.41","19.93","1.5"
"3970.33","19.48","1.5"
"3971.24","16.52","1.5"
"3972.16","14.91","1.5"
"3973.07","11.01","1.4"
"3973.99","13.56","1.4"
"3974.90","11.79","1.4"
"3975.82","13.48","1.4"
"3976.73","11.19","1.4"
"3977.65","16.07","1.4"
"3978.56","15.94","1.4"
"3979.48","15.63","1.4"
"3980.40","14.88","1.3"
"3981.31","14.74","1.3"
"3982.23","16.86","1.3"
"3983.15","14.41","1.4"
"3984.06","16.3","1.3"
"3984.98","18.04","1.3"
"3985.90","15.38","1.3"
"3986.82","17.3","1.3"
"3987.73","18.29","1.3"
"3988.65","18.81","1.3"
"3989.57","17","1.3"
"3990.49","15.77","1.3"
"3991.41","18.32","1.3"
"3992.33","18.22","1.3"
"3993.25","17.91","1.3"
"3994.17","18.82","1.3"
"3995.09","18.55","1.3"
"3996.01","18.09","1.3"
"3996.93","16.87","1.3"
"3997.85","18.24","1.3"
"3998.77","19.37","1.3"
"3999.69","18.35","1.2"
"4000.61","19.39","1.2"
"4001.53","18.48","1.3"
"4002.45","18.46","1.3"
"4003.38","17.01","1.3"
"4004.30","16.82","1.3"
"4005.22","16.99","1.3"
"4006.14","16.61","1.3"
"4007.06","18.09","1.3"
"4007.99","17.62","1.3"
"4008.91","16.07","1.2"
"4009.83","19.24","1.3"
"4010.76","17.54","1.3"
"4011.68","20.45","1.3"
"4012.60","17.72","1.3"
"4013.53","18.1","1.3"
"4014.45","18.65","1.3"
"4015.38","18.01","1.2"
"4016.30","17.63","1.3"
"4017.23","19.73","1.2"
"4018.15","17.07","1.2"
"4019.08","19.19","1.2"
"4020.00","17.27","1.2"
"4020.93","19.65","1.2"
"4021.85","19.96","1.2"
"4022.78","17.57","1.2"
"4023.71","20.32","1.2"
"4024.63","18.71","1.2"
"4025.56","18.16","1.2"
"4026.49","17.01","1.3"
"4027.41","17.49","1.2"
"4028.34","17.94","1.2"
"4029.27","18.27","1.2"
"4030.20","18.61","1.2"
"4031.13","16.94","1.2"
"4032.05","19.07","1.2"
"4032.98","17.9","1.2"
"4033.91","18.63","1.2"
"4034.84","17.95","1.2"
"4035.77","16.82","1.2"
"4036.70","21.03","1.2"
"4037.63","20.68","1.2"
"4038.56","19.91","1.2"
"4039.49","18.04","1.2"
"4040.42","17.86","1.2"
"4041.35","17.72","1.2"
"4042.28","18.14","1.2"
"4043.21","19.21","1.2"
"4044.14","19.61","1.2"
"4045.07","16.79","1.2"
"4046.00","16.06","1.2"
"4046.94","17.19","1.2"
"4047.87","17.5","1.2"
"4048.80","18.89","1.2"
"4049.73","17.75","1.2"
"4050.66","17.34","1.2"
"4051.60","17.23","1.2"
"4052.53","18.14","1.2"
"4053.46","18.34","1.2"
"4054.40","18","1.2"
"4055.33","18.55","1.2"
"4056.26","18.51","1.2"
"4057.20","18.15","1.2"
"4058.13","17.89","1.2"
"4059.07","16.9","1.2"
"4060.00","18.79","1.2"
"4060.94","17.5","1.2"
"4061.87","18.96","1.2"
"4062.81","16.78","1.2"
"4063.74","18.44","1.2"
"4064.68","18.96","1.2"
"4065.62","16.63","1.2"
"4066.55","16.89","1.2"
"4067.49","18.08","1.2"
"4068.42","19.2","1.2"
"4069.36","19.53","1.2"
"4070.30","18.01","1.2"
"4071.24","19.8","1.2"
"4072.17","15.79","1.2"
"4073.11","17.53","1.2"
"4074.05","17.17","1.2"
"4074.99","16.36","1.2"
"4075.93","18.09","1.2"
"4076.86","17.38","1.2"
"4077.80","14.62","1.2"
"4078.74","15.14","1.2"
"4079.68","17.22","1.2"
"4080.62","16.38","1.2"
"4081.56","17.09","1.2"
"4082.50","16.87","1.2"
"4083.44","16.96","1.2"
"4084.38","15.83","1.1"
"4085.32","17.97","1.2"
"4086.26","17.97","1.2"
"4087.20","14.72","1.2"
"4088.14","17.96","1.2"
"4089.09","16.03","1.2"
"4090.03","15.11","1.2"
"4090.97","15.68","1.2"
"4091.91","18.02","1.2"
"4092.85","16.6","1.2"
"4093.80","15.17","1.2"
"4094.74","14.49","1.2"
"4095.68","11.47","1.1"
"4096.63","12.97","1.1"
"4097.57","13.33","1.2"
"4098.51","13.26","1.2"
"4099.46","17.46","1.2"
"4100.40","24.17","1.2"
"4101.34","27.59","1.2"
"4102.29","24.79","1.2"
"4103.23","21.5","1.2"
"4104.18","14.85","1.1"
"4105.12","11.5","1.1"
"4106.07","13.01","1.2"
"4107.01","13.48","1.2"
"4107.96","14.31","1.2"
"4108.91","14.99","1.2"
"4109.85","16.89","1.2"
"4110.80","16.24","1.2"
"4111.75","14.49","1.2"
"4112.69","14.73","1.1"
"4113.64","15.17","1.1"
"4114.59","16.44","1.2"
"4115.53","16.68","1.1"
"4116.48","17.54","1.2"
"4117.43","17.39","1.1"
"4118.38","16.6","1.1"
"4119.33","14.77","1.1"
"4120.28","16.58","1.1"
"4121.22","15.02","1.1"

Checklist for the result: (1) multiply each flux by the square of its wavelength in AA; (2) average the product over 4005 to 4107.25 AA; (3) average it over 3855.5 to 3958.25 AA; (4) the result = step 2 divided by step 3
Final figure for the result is 1.1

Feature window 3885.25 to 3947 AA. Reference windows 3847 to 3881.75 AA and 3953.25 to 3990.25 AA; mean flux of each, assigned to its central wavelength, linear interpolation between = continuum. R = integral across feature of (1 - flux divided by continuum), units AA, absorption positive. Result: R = 0.9 AA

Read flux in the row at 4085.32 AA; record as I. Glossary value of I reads 17.97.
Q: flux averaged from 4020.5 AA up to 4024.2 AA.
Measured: 19.4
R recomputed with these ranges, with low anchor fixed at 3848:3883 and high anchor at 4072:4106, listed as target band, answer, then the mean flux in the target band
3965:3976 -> 1.80 AA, 14.5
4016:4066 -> -3.56 AA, 18.2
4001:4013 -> -0.43 AA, 17.8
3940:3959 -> 0.27 AA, 17.2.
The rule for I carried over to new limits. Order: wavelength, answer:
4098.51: 13.26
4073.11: 17.53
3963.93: 15.96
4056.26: 18.51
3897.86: 15.14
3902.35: 16.87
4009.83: 19.24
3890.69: 18.32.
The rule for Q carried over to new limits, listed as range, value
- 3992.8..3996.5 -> 18.3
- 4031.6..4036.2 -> 18.1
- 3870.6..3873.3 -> 18.2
